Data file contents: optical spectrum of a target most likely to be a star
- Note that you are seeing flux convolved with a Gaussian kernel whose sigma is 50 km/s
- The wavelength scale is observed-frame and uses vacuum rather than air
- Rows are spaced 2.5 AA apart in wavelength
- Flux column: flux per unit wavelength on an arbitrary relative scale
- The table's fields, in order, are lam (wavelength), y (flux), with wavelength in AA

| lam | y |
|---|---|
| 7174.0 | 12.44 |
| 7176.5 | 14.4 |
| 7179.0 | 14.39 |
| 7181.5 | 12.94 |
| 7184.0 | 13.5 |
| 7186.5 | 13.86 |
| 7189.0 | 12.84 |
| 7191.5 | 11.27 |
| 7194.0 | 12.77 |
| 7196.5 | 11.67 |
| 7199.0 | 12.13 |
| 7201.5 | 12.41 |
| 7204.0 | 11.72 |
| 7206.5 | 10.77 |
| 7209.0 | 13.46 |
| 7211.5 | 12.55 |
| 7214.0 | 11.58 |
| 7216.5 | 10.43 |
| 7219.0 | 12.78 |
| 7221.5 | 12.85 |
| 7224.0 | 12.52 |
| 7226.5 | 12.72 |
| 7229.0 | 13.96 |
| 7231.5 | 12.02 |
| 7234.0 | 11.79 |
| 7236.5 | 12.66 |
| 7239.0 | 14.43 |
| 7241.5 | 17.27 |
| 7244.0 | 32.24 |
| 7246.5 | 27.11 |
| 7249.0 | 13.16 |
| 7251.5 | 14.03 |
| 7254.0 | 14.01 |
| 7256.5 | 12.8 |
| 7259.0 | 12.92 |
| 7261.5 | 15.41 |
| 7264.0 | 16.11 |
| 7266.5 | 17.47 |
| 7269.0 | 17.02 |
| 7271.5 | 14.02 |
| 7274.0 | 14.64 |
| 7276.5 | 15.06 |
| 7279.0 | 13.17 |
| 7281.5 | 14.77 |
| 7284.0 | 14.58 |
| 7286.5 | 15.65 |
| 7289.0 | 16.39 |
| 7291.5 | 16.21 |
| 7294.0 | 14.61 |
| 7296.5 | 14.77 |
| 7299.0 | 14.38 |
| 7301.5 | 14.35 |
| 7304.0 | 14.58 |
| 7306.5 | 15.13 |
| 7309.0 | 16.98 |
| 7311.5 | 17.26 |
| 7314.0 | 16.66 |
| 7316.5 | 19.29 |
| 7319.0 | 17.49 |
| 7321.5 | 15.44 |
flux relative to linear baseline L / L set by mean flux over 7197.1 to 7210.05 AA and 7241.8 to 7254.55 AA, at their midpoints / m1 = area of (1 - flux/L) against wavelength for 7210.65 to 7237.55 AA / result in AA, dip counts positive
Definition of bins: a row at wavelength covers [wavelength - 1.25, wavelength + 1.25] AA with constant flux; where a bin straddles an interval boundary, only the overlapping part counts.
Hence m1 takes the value 5.8 AA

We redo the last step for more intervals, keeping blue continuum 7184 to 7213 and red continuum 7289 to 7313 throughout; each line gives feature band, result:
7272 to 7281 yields 0.2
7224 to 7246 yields -4.2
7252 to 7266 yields -0.2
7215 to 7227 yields 0.8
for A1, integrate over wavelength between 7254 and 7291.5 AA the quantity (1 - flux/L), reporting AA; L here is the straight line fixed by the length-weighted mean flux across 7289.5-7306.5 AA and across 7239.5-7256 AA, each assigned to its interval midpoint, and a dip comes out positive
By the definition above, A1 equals 4.27 AA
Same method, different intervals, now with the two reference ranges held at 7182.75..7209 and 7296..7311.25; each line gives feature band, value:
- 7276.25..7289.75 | -0.21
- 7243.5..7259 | -4.50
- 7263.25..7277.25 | -1.40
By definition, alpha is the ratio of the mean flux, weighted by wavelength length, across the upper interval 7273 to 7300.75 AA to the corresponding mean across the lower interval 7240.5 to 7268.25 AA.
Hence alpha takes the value 0.9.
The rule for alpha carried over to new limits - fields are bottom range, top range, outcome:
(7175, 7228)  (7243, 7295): 1.29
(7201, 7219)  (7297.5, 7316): 1.33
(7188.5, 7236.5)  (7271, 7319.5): 1.27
